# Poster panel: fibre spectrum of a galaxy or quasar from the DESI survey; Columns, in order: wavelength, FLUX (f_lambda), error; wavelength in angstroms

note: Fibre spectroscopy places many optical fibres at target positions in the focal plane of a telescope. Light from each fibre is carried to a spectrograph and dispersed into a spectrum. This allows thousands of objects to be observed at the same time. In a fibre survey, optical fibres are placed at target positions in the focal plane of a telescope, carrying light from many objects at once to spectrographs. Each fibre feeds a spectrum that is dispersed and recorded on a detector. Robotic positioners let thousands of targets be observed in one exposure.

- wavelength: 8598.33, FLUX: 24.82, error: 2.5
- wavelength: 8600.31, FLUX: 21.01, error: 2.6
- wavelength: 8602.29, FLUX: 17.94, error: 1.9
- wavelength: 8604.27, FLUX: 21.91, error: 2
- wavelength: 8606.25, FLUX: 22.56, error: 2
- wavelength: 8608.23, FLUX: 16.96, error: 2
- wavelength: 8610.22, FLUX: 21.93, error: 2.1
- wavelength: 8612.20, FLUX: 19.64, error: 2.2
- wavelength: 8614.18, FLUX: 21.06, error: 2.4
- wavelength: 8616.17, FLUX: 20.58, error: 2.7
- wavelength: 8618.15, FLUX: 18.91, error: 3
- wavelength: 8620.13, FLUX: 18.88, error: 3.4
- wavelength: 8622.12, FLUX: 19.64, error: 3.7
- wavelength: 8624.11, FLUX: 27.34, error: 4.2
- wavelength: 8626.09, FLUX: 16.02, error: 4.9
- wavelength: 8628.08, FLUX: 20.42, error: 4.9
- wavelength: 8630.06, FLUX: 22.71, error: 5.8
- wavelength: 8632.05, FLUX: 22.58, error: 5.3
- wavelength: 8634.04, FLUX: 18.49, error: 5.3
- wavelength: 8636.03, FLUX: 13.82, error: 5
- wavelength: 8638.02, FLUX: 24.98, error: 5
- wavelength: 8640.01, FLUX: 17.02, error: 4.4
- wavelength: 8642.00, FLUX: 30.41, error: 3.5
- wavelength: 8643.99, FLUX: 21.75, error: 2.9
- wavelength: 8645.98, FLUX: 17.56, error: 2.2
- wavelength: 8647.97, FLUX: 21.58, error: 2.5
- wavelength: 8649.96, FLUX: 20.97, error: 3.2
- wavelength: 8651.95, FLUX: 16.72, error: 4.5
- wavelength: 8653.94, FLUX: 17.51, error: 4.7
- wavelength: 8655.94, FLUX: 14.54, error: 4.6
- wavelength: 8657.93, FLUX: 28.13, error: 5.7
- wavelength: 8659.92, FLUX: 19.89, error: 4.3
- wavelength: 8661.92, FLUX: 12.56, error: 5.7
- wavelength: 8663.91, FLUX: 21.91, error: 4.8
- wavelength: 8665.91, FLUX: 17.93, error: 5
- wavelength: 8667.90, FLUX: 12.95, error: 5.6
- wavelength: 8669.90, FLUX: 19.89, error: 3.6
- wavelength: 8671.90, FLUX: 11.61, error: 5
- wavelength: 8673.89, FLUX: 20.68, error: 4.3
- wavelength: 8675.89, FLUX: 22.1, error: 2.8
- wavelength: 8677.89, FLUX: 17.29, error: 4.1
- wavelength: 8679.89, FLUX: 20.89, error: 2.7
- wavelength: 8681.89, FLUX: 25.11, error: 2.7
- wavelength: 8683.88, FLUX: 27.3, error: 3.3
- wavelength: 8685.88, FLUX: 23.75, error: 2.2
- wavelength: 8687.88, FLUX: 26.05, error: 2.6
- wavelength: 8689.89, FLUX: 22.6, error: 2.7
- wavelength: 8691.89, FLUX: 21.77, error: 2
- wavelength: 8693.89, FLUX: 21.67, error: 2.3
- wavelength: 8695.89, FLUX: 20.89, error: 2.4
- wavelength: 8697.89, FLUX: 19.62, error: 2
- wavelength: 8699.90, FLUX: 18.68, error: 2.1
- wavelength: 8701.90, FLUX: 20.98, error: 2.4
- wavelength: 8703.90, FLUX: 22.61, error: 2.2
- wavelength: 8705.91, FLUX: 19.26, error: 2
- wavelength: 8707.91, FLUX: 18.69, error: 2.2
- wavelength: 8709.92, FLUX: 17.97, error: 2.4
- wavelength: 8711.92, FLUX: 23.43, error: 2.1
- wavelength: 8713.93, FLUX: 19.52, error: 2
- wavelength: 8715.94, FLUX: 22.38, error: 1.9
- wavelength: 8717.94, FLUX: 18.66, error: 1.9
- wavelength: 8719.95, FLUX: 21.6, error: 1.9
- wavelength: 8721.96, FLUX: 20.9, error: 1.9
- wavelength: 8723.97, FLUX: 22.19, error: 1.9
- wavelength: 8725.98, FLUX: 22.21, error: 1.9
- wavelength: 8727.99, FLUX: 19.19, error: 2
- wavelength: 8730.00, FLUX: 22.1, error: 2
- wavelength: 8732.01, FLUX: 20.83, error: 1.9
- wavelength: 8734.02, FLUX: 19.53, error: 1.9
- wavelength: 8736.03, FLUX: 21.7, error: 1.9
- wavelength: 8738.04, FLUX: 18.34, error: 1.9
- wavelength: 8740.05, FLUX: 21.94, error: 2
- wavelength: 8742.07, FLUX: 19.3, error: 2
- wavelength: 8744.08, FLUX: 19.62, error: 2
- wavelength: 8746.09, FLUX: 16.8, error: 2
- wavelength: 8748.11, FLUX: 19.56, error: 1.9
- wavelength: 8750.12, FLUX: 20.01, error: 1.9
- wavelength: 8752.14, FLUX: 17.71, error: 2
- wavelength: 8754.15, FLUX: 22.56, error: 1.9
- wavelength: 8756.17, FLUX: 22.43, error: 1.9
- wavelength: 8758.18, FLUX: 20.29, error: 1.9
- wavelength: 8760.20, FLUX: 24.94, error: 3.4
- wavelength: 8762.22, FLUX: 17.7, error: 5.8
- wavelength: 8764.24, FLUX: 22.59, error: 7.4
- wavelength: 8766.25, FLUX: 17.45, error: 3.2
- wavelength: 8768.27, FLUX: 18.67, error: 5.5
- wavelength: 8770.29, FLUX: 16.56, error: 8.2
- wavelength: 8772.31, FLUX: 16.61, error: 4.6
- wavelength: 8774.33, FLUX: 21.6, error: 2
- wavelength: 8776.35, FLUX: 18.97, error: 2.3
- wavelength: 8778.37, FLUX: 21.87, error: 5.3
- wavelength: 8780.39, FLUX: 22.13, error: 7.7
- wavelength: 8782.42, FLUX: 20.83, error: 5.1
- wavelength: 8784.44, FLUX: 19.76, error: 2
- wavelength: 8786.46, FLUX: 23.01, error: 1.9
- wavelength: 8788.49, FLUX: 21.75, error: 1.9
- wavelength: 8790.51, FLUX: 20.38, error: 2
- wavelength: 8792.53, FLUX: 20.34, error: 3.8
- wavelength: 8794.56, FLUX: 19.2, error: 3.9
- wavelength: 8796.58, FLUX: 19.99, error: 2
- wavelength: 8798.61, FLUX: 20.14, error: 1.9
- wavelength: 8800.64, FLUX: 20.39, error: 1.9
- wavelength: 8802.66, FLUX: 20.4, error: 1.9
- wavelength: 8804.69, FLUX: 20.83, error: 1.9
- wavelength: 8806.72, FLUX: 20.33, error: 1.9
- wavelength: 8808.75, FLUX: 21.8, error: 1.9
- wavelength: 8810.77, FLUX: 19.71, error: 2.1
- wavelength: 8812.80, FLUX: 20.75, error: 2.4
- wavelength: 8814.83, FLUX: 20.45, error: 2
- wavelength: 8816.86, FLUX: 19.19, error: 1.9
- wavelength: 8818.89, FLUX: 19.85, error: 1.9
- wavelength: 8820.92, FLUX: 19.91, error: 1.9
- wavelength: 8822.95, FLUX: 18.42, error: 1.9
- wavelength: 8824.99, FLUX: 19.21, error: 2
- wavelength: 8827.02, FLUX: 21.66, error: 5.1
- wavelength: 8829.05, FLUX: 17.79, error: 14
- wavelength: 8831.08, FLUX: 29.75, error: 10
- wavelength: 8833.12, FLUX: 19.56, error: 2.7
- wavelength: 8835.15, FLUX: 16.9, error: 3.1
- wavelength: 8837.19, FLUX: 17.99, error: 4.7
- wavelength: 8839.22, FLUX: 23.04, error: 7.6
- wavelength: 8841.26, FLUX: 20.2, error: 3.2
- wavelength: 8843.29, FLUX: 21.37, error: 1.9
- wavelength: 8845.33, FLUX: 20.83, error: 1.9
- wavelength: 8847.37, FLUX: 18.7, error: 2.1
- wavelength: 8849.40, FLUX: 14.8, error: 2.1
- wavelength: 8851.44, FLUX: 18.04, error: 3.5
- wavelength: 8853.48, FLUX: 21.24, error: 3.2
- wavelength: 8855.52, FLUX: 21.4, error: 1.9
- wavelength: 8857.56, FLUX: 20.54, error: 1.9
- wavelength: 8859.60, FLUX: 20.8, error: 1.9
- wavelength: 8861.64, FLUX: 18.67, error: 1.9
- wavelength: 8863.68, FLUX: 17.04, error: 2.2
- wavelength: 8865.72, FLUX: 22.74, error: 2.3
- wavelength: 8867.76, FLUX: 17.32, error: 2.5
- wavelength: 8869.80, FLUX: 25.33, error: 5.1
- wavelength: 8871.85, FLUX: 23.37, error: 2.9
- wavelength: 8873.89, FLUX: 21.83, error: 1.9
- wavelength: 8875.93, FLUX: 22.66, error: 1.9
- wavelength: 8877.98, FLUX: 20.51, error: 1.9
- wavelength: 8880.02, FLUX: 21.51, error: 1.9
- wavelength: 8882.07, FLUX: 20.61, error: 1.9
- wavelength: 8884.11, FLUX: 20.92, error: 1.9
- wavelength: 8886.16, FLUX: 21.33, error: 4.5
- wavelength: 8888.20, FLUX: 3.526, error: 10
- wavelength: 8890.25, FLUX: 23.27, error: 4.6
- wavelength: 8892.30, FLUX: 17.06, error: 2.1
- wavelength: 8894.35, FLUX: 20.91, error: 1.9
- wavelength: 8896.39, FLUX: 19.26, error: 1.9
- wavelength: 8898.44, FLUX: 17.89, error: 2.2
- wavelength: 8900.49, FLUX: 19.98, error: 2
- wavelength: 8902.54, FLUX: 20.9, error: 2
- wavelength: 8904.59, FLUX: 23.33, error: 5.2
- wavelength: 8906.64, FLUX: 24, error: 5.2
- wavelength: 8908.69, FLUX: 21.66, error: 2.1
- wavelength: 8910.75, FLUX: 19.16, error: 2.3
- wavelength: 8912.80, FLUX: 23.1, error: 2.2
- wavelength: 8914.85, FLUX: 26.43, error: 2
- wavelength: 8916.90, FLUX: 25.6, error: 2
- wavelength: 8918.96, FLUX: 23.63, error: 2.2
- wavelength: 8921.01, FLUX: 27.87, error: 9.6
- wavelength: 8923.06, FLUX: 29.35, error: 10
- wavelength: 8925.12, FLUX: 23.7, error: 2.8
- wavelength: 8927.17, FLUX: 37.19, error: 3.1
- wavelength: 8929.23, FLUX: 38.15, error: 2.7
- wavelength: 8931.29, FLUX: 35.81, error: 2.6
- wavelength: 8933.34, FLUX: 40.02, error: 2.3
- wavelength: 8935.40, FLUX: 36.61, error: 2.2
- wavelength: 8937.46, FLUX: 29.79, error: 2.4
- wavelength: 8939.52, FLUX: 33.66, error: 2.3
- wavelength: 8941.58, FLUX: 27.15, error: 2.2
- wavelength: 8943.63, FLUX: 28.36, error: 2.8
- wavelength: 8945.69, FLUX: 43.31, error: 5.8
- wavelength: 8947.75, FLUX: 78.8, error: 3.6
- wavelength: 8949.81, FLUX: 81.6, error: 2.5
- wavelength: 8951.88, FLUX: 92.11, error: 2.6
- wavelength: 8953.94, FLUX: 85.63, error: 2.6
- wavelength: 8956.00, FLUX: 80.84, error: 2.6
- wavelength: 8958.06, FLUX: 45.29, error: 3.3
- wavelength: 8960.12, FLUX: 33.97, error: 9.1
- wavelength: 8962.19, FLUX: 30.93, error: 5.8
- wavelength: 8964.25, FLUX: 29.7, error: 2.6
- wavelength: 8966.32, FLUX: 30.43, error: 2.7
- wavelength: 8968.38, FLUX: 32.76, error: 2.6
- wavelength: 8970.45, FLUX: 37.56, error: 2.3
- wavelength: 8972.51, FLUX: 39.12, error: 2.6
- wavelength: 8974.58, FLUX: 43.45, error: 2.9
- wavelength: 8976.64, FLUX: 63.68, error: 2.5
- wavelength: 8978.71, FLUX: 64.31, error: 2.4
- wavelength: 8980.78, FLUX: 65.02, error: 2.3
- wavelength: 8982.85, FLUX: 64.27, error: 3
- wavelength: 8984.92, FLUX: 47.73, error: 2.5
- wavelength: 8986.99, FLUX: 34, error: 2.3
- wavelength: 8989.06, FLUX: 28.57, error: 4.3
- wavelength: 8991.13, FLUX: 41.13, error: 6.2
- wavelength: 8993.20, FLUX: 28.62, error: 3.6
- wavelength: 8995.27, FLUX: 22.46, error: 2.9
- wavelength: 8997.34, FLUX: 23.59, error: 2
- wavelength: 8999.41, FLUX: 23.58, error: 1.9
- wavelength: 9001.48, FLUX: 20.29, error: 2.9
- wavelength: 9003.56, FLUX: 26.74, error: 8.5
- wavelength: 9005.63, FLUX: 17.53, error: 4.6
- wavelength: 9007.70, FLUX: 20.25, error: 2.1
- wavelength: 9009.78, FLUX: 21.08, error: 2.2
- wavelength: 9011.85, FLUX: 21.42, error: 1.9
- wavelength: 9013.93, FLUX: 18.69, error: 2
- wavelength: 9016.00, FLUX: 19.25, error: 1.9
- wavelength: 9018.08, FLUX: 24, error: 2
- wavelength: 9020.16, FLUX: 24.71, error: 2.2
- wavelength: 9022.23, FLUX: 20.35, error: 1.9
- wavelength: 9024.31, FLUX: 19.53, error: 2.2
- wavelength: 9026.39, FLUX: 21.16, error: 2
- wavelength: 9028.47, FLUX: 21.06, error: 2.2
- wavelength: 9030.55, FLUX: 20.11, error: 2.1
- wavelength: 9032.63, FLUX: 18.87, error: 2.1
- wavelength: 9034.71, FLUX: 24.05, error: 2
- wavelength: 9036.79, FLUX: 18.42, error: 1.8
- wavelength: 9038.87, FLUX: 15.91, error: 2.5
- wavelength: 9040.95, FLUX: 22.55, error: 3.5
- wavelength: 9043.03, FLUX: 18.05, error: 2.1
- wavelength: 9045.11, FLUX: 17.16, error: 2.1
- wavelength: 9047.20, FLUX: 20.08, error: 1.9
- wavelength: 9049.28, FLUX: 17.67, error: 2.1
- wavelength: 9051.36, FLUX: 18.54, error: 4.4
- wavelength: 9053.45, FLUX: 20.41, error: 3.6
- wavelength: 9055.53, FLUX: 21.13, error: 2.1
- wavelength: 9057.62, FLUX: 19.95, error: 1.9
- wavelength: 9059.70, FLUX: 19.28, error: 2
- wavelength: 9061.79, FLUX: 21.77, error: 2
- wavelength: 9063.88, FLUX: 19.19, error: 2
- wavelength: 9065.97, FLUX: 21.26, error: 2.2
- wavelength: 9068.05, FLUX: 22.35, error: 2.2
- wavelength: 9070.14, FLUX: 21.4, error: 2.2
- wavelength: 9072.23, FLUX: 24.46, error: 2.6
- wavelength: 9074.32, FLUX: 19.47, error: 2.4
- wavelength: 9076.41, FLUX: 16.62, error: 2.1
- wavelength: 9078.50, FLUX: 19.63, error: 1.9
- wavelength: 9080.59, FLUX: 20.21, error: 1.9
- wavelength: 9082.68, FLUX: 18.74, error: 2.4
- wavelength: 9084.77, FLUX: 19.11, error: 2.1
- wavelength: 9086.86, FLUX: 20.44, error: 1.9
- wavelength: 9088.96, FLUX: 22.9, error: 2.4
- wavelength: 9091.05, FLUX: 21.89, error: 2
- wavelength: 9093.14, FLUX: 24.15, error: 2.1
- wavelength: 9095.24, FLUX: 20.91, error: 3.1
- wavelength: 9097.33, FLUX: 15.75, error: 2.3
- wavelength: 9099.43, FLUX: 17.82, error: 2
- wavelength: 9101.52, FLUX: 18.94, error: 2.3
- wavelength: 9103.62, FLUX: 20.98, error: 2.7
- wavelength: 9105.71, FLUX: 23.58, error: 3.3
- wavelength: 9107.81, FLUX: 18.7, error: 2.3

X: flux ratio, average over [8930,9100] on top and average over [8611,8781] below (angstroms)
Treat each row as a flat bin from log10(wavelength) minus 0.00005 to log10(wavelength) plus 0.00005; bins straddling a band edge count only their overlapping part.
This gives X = 1.50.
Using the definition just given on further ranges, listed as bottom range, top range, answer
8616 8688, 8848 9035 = 1.50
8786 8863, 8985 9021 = 1.24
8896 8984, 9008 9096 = 0.52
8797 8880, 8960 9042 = 1.47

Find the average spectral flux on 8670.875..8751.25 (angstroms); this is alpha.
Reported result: 20.7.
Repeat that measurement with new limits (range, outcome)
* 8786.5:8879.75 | 20.4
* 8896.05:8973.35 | 36.9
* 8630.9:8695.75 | 20.4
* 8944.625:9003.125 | 46.6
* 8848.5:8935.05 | 22.8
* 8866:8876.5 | 22.1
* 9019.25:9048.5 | 20.1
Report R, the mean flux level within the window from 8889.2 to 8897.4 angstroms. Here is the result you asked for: 20.1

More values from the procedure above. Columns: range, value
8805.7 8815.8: 20.6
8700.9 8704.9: 21.8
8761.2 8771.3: 18.6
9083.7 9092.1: 21.1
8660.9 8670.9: 17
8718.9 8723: 21.2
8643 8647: 19.7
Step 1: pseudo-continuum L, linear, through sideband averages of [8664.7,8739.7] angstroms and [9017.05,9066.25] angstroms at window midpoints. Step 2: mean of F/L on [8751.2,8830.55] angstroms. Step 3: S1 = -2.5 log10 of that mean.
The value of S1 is 0.01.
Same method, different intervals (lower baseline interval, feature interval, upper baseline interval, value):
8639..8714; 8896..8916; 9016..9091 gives -0.069 mag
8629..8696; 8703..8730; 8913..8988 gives 0.198 mag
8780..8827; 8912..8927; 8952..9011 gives 0.252 mag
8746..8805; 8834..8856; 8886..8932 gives 0.132 mag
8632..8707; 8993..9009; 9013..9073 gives -0.110 mag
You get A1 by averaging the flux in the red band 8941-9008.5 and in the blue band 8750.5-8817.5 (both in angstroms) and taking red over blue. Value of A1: 2.14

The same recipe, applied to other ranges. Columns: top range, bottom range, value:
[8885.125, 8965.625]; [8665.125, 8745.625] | 1.67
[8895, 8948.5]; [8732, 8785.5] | 1.47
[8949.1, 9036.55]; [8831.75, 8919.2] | 1.76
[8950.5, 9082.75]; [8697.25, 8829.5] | 1.48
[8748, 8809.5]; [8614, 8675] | 1.04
